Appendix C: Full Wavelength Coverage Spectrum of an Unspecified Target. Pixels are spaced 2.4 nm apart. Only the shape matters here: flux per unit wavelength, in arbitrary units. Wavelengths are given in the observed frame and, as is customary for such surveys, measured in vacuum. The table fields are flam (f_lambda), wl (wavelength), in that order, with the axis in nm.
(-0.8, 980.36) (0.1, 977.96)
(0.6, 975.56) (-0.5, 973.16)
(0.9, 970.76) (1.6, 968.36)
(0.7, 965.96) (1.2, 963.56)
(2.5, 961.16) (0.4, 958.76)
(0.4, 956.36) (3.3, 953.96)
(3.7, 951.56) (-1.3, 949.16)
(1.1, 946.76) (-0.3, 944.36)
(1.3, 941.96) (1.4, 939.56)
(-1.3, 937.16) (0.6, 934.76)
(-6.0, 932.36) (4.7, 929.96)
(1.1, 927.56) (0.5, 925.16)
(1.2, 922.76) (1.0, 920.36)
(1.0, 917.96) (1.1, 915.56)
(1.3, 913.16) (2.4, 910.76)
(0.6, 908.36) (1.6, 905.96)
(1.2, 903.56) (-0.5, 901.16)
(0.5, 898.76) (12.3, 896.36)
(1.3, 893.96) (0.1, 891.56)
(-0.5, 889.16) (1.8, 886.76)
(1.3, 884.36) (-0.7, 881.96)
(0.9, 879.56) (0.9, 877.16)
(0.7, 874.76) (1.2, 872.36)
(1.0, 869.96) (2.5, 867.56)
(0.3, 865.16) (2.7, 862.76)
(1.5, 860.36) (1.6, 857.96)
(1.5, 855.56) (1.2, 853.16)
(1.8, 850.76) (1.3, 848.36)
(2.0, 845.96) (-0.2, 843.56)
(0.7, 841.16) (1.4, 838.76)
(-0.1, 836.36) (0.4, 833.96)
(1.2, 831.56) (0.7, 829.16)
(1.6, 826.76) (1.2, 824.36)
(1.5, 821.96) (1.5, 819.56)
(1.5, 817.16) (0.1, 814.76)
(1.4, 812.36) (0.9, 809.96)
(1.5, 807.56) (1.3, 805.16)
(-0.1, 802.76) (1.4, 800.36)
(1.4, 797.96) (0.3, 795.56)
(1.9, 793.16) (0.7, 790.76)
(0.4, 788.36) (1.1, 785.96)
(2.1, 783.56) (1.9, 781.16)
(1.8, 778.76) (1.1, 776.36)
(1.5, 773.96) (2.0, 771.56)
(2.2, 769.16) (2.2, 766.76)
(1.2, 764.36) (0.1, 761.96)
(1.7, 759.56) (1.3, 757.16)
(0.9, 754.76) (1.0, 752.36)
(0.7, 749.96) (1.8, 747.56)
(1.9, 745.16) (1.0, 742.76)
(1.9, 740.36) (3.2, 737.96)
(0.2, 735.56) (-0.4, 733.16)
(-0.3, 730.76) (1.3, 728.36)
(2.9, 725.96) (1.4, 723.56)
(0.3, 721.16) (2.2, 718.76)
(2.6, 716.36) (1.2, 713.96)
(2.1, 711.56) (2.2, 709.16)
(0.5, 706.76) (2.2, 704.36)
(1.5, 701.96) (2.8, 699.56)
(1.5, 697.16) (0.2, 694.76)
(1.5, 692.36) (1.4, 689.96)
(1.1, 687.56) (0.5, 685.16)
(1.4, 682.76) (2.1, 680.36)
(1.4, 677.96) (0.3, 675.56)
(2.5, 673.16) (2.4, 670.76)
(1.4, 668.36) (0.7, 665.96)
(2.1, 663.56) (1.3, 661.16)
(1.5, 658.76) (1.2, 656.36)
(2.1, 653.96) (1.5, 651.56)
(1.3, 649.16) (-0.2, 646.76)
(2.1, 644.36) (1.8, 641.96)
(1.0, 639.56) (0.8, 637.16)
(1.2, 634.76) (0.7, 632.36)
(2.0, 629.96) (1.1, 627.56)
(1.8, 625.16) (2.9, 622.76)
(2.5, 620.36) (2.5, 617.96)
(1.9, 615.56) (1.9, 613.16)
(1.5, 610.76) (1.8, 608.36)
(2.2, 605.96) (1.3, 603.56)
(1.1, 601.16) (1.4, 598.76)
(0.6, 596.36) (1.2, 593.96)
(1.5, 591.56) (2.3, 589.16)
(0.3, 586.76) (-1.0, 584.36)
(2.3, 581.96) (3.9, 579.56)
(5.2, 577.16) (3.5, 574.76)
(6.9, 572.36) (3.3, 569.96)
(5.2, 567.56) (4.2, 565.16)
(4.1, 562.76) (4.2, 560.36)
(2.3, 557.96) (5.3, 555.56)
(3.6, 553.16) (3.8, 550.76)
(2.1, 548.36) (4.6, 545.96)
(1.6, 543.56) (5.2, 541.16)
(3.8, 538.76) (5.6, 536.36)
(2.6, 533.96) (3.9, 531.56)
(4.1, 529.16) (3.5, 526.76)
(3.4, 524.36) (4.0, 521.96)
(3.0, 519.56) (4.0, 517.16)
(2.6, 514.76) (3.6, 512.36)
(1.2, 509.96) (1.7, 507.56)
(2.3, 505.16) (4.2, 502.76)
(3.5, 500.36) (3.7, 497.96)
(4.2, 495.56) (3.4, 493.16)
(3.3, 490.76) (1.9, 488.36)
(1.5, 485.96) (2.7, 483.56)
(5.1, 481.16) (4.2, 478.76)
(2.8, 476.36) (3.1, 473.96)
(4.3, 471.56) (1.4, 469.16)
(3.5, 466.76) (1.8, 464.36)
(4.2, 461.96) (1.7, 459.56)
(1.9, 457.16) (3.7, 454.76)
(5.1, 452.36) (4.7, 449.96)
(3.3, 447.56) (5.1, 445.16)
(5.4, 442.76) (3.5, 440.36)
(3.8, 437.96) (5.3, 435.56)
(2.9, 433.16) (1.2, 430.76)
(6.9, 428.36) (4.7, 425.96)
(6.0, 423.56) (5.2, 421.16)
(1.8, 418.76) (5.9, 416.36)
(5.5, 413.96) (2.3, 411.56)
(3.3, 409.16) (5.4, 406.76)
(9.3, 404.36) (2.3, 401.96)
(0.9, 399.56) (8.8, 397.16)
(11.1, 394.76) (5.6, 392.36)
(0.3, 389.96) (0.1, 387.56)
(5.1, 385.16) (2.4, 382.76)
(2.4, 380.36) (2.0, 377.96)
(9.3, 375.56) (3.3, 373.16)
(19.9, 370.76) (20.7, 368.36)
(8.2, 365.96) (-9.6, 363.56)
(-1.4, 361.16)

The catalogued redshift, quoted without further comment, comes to 1.402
